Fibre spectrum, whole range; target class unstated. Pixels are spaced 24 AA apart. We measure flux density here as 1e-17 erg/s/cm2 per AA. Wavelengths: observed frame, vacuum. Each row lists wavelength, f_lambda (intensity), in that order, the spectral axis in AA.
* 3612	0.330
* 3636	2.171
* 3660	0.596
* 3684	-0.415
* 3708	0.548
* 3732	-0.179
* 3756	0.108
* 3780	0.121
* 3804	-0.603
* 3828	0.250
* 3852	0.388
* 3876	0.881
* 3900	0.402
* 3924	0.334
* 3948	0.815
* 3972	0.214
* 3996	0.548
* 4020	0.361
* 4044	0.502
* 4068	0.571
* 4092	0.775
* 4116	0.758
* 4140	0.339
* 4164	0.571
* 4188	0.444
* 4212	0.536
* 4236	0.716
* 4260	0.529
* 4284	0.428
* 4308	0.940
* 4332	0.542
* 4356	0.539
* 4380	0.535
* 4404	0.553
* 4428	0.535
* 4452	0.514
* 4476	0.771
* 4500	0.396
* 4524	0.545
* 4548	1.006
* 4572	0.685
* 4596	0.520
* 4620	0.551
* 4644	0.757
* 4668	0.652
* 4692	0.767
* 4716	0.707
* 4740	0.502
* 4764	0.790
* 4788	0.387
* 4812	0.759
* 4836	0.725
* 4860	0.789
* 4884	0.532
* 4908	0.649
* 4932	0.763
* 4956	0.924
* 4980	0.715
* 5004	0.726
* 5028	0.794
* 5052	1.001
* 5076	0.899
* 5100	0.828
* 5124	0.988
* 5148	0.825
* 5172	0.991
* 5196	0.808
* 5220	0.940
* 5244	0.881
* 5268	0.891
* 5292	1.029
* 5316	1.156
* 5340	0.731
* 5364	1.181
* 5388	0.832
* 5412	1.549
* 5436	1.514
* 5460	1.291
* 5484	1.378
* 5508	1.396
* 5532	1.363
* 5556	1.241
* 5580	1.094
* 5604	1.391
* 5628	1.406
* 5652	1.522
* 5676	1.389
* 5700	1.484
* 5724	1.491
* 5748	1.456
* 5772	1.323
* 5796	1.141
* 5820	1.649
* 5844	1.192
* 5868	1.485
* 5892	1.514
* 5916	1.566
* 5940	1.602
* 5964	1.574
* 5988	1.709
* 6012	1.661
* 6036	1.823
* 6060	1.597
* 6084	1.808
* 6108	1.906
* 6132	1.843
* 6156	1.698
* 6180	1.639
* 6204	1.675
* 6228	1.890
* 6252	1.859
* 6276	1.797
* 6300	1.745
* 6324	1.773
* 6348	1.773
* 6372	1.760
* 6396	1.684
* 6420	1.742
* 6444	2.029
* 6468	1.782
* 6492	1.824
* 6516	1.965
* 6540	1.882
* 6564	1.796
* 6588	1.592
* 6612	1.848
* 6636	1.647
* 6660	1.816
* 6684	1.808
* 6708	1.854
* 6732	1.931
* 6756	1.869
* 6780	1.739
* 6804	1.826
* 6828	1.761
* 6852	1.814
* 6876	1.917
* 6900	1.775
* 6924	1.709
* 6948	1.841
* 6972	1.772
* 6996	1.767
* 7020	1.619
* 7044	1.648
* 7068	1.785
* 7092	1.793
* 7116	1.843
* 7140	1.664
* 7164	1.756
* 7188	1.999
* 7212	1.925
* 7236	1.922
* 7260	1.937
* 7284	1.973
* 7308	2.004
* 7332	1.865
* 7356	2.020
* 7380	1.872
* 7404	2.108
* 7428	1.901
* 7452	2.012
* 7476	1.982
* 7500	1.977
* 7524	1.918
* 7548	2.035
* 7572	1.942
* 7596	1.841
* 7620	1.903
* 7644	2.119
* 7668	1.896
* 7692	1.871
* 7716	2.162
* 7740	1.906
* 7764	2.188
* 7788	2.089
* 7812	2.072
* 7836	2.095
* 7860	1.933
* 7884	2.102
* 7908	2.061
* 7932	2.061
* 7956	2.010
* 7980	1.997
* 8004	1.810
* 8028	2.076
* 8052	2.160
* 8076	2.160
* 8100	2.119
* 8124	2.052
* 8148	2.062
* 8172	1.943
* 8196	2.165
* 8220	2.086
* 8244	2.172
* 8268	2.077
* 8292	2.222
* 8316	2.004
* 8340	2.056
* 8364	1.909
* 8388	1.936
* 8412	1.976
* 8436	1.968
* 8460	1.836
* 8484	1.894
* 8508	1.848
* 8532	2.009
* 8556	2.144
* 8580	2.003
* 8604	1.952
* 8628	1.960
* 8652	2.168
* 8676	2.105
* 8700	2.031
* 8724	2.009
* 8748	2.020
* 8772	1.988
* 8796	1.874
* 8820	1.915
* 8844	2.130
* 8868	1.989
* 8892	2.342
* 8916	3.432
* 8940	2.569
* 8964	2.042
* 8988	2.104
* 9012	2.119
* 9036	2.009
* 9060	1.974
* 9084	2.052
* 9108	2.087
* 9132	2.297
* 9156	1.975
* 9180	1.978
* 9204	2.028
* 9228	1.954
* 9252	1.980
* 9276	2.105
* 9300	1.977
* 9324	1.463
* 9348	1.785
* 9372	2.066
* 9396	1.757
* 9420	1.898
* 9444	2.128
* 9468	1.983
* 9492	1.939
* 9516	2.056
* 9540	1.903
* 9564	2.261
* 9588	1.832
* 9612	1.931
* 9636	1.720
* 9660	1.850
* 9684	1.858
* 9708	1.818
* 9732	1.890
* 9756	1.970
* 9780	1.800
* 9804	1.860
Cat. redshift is 0.36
